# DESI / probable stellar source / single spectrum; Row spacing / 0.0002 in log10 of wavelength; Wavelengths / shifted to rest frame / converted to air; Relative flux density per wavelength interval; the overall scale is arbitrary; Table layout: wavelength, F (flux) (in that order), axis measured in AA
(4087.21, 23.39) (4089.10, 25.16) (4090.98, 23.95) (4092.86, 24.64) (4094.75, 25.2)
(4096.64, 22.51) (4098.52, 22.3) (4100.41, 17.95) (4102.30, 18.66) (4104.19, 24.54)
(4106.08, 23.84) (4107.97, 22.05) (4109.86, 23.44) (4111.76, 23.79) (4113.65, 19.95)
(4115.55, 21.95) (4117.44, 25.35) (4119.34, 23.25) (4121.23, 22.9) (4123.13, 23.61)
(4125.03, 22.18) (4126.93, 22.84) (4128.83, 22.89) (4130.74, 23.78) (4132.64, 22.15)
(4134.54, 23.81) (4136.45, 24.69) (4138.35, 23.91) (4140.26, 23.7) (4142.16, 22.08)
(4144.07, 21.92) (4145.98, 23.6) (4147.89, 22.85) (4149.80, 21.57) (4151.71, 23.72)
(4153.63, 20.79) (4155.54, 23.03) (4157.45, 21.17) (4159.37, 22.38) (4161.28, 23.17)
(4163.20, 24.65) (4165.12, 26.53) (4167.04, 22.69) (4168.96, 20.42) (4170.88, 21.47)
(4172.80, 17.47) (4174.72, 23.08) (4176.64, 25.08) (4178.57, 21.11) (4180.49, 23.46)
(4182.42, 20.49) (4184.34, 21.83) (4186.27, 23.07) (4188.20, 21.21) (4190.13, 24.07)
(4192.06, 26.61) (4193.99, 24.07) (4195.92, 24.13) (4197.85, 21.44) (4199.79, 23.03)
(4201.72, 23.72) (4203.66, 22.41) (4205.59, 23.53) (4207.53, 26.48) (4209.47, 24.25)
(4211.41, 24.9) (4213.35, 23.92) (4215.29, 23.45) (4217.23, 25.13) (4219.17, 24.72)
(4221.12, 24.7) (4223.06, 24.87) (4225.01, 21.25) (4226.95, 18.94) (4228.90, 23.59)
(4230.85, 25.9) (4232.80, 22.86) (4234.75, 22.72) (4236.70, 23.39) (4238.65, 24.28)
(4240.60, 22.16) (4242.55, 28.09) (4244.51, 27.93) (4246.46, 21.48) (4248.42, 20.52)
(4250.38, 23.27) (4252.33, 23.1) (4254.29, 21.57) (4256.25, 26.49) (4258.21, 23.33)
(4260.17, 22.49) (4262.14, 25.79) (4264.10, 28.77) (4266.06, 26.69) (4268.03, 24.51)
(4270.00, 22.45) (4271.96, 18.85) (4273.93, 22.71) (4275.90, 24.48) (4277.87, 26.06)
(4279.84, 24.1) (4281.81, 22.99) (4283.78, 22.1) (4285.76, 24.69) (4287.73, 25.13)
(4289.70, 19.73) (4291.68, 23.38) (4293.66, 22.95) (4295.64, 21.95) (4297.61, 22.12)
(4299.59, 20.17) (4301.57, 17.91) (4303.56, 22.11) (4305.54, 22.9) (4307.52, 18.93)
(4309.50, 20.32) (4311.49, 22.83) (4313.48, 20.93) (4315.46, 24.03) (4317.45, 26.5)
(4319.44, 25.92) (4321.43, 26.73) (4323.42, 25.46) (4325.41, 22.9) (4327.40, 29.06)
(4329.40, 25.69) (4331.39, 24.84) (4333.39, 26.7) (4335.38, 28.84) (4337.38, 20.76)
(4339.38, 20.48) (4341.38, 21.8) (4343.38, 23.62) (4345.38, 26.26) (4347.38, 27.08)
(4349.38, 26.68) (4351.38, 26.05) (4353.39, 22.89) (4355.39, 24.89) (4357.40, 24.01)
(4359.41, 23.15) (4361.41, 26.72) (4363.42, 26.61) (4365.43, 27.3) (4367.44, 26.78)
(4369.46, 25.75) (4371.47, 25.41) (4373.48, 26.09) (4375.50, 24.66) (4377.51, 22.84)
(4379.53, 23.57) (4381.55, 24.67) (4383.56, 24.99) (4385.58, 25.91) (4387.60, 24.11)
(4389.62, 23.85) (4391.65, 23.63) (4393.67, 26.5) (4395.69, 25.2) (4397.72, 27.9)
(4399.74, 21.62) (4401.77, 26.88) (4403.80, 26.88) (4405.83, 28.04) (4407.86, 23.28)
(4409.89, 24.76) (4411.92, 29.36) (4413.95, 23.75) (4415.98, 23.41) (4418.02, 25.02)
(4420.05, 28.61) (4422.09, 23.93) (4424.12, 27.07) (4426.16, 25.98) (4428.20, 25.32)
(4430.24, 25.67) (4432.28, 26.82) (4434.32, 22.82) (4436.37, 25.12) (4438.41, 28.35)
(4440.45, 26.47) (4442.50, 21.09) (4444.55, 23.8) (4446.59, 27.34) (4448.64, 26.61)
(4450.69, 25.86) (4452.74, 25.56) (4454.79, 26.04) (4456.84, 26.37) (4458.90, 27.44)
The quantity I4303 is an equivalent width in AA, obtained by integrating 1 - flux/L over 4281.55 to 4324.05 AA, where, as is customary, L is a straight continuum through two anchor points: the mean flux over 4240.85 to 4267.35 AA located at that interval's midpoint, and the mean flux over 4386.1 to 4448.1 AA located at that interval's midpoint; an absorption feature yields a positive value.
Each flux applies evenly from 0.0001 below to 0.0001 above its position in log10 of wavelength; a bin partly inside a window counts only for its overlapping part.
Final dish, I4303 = 3.6 AA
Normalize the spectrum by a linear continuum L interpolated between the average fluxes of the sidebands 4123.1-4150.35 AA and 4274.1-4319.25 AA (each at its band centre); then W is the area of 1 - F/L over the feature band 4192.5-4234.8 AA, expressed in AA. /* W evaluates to -1.6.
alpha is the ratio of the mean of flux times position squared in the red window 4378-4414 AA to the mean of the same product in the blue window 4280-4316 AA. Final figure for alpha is 1.20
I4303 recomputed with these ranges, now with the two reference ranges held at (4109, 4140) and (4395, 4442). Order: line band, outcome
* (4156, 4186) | 1.5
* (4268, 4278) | 0.7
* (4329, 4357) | 0.4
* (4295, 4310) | 2.4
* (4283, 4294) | 0.7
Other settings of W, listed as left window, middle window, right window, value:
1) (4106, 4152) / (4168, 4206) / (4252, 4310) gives 0.7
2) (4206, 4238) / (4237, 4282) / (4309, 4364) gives 0.2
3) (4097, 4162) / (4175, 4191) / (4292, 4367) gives 0.3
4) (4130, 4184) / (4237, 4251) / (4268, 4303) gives -0.9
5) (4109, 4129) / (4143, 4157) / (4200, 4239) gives 0.4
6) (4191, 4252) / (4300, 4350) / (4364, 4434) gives 1.7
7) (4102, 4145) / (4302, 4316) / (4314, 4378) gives 1.9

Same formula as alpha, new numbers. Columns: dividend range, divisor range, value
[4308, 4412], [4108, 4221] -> 1.19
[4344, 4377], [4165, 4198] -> 1.23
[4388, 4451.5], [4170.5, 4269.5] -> 1.18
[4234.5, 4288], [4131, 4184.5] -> 1.11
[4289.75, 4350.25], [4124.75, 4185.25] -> 1.13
